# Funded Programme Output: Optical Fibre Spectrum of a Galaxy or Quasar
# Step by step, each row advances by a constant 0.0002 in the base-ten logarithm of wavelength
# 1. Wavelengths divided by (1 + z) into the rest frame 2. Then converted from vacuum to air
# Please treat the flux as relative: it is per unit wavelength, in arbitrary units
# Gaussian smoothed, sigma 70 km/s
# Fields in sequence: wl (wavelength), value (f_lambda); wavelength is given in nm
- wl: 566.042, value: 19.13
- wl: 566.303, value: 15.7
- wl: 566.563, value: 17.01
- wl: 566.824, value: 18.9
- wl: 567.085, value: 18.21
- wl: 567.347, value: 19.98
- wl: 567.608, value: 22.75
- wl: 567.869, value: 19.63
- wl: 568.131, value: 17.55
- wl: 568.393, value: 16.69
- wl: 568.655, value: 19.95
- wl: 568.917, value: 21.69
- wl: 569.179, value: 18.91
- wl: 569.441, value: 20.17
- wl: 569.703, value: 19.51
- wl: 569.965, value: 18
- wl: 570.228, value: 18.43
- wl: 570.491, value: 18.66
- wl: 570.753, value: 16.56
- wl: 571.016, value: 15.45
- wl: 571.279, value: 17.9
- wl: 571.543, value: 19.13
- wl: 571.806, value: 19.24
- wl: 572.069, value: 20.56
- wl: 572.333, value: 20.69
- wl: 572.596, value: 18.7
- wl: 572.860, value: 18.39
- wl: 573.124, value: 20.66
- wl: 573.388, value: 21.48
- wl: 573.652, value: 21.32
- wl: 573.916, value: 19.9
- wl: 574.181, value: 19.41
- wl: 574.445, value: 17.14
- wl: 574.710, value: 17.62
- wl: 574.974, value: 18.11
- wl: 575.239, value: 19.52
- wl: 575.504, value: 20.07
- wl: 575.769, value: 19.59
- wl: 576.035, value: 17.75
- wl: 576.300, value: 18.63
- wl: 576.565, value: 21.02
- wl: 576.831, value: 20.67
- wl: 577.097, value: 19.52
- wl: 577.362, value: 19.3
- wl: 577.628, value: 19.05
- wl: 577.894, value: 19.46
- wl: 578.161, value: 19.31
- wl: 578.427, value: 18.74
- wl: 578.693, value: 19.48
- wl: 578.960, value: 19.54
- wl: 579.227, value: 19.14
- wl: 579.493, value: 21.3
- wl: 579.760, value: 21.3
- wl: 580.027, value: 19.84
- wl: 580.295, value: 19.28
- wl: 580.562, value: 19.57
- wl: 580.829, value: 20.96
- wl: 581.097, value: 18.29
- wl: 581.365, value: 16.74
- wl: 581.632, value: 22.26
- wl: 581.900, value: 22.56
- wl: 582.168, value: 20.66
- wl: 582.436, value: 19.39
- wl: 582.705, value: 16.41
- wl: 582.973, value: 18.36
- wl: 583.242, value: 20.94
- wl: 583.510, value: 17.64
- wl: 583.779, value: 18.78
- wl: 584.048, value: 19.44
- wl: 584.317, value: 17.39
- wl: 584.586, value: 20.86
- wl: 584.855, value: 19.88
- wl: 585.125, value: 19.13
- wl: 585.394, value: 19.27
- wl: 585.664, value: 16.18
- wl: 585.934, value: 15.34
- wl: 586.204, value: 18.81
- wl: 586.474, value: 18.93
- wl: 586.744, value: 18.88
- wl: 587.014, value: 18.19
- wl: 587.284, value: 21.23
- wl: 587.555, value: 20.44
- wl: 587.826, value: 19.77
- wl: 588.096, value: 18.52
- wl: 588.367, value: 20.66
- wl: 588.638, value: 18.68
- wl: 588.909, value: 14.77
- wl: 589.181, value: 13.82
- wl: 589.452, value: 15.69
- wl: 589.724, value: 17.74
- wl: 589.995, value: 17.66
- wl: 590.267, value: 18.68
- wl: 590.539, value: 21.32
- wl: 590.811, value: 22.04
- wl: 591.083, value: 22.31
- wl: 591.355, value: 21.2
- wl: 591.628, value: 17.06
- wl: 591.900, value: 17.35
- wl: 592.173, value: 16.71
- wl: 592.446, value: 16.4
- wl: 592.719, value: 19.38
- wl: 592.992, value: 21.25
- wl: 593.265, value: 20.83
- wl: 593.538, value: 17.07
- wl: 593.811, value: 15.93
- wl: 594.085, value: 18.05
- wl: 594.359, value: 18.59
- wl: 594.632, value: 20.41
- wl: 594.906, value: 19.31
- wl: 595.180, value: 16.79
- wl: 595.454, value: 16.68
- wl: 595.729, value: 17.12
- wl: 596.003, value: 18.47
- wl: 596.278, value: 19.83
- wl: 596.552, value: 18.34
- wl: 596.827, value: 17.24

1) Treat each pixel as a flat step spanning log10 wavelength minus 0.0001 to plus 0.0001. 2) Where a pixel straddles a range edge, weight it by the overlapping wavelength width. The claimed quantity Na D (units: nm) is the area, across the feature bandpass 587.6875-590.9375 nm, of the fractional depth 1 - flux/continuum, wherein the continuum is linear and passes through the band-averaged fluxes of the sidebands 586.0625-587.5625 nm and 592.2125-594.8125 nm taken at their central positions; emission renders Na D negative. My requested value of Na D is 0.13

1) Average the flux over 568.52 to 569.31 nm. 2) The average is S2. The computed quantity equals 20.2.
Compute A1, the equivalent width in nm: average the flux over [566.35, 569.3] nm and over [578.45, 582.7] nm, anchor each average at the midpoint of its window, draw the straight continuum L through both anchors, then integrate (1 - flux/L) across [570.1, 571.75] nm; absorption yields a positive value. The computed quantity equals 0.13 nm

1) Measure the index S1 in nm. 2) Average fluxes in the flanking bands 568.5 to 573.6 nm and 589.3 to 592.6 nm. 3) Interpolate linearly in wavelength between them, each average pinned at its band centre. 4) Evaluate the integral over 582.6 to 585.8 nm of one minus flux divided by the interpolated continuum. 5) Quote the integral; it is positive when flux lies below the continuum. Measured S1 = 0.02 nm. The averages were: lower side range 19.2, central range 18.7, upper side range 18.7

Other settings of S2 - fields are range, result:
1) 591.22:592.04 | 18.5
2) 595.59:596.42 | 18.5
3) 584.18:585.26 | 19.3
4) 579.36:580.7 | 20.3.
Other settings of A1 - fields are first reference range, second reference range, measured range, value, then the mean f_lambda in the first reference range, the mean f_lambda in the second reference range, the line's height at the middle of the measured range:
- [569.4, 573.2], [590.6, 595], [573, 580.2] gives -0.295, 18.7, 19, 18.8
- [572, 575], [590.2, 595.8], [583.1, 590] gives 0.226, 19.5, 18.8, 19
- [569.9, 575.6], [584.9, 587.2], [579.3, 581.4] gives -0.140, 19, 18.2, 18.5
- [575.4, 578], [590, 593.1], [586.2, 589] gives 0.045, 19.5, 19.3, 19.4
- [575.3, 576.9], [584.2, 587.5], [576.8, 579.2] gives 0.002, 19.6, 18.7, 19.4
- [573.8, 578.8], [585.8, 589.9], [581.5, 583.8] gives -0.139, 19.2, 18.1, 18.6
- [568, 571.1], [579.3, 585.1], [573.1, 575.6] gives -0.072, 18.5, 19.6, 18.9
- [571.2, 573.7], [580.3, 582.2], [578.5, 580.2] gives -0.002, 19.8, 20.1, 20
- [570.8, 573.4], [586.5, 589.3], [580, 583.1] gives -0.129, 19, 18.5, 18.7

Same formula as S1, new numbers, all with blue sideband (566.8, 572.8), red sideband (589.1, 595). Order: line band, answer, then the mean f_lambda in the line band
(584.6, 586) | 0.03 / 18.3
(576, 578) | -0.07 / 19.5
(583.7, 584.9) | -0.03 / 19.3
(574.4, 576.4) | 0.03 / 18.6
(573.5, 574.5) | -0.04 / 19.7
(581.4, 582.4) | -0.12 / 21.1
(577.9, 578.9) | -0.02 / 19.2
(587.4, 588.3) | -0.05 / 19.7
